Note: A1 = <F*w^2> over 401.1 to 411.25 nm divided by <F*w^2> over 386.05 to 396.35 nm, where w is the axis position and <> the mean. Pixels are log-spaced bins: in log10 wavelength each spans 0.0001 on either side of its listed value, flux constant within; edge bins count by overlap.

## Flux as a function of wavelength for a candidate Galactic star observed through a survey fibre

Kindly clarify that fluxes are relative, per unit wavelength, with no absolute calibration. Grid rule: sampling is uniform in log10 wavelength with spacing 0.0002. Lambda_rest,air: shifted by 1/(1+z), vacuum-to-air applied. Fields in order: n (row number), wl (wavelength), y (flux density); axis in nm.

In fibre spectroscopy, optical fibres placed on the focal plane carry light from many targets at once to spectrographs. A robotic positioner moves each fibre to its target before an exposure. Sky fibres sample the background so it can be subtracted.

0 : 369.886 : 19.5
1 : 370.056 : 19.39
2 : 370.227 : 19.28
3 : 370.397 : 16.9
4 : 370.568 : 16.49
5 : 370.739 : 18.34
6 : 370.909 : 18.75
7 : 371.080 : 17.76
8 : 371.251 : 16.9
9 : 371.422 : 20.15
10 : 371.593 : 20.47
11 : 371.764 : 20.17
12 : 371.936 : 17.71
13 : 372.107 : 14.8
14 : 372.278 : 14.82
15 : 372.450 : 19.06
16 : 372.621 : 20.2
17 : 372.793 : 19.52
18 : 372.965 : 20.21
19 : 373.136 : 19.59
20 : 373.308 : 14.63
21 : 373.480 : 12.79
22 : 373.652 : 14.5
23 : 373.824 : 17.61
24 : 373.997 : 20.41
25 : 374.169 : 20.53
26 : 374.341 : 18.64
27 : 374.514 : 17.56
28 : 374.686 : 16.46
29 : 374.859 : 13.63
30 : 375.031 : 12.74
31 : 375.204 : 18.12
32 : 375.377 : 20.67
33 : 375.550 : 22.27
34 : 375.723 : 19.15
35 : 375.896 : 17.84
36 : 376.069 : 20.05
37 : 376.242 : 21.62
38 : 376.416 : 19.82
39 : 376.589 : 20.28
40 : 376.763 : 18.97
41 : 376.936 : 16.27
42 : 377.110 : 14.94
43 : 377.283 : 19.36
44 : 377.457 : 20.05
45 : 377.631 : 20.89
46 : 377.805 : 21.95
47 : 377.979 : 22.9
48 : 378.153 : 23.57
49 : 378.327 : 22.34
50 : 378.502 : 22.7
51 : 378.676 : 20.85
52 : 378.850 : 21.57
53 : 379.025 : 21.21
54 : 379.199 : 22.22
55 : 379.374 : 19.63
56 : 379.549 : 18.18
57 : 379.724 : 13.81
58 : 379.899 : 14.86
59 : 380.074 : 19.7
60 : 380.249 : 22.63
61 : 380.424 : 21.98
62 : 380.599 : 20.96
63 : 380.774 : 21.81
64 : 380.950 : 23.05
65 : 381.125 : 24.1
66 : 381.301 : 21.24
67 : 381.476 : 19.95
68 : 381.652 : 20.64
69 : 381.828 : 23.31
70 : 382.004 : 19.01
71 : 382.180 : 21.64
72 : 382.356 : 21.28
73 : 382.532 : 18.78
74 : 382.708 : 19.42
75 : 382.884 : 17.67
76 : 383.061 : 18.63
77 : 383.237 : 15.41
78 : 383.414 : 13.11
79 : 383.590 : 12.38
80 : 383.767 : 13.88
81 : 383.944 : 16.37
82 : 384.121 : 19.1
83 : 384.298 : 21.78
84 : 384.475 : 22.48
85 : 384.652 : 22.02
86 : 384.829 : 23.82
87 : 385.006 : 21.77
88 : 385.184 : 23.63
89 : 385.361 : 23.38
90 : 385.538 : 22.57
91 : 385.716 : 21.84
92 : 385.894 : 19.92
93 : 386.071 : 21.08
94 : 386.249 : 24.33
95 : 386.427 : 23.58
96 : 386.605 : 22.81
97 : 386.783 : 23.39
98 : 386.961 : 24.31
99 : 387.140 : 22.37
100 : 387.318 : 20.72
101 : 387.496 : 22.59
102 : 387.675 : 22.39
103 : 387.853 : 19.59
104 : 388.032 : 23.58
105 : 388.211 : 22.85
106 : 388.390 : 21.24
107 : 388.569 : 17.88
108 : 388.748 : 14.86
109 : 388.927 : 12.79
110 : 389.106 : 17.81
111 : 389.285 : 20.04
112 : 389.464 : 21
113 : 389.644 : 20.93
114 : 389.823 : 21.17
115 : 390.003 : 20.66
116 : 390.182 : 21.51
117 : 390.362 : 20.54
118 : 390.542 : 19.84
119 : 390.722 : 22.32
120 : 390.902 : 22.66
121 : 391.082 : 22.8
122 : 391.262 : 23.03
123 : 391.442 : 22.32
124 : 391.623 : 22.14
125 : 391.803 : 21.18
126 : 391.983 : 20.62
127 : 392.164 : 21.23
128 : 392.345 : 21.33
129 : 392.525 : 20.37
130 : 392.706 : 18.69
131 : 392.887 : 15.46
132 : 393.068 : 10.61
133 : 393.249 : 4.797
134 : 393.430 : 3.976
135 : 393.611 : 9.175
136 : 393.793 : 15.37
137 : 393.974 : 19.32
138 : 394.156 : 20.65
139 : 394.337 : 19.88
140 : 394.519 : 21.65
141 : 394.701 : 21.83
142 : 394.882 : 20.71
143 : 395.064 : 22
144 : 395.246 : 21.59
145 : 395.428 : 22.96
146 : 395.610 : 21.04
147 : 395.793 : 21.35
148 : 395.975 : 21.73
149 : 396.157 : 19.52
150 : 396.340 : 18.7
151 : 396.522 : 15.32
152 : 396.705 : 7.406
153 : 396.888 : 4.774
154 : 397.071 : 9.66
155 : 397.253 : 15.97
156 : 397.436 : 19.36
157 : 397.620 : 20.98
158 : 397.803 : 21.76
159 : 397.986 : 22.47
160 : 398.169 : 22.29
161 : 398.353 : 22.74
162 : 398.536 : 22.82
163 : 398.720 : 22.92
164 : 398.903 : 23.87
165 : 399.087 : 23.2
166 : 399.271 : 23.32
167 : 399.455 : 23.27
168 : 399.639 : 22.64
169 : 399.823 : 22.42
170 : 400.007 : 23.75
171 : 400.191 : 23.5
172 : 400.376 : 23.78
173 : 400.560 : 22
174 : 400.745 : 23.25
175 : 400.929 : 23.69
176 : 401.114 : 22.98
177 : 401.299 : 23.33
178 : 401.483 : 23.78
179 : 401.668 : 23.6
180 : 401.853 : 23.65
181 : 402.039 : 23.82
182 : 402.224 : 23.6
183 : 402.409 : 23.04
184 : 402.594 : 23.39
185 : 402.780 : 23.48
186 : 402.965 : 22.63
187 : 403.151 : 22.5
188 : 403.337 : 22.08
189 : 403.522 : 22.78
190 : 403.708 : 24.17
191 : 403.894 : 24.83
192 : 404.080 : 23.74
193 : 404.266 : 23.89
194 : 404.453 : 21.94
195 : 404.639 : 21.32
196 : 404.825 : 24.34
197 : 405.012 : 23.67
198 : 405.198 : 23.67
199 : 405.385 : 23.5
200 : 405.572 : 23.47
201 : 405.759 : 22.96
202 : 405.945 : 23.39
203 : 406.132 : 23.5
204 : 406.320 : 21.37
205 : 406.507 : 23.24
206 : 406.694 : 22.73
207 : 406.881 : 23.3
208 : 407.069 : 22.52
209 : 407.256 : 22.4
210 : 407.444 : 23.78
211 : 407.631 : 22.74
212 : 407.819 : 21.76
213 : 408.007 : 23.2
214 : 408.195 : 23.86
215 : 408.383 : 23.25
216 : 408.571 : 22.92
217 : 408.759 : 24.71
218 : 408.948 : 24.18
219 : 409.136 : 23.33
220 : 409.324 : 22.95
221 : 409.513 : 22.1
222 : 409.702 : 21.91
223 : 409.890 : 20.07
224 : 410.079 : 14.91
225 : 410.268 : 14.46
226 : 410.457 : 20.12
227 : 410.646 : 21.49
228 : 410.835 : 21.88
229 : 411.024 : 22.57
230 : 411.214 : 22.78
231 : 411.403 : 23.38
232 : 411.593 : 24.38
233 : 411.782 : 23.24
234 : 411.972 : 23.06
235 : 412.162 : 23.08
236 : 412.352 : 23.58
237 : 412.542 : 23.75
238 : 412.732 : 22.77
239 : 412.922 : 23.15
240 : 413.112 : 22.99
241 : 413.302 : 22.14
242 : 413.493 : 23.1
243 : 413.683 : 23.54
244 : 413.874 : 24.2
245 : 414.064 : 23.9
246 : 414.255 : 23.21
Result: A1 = 1.23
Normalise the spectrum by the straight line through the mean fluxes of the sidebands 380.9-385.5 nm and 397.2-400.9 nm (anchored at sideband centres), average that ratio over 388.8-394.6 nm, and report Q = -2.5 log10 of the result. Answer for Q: 0.14 mag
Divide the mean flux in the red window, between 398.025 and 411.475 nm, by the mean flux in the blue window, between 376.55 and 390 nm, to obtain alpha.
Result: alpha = 1.1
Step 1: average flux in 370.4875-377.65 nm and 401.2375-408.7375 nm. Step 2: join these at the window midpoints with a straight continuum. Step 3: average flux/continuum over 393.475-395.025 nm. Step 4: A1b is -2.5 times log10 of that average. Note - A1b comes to 0.176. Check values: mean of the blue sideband 18.2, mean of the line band 18.3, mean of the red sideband 23.2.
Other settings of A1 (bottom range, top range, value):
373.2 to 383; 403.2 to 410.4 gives 1.34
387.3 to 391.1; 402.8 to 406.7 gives 1.23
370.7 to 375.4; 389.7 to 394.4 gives 1.16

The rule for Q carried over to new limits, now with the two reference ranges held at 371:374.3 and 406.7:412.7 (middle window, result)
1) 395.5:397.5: 0.29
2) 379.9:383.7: -0.04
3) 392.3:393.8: 0.49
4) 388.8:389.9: 0.06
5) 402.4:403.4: -0.06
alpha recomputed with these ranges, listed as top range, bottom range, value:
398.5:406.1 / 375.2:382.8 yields 1.14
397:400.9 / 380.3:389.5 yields 1.06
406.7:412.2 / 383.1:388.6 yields 1.06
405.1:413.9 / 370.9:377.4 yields 1.24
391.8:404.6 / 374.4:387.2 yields 1.01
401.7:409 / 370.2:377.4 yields 1.28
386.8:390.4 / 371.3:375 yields 1.16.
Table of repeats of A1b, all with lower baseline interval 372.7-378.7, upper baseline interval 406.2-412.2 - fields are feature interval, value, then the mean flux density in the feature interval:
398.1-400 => -0.09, 23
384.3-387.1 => -0.14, 22.7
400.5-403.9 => -0.08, 23.3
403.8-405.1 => -0.08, 23.4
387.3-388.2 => -0.09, 21.9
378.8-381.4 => -0.06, 20.4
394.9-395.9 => -0.04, 21.7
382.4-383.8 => 0.20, 16.4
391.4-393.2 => 0.09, 19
